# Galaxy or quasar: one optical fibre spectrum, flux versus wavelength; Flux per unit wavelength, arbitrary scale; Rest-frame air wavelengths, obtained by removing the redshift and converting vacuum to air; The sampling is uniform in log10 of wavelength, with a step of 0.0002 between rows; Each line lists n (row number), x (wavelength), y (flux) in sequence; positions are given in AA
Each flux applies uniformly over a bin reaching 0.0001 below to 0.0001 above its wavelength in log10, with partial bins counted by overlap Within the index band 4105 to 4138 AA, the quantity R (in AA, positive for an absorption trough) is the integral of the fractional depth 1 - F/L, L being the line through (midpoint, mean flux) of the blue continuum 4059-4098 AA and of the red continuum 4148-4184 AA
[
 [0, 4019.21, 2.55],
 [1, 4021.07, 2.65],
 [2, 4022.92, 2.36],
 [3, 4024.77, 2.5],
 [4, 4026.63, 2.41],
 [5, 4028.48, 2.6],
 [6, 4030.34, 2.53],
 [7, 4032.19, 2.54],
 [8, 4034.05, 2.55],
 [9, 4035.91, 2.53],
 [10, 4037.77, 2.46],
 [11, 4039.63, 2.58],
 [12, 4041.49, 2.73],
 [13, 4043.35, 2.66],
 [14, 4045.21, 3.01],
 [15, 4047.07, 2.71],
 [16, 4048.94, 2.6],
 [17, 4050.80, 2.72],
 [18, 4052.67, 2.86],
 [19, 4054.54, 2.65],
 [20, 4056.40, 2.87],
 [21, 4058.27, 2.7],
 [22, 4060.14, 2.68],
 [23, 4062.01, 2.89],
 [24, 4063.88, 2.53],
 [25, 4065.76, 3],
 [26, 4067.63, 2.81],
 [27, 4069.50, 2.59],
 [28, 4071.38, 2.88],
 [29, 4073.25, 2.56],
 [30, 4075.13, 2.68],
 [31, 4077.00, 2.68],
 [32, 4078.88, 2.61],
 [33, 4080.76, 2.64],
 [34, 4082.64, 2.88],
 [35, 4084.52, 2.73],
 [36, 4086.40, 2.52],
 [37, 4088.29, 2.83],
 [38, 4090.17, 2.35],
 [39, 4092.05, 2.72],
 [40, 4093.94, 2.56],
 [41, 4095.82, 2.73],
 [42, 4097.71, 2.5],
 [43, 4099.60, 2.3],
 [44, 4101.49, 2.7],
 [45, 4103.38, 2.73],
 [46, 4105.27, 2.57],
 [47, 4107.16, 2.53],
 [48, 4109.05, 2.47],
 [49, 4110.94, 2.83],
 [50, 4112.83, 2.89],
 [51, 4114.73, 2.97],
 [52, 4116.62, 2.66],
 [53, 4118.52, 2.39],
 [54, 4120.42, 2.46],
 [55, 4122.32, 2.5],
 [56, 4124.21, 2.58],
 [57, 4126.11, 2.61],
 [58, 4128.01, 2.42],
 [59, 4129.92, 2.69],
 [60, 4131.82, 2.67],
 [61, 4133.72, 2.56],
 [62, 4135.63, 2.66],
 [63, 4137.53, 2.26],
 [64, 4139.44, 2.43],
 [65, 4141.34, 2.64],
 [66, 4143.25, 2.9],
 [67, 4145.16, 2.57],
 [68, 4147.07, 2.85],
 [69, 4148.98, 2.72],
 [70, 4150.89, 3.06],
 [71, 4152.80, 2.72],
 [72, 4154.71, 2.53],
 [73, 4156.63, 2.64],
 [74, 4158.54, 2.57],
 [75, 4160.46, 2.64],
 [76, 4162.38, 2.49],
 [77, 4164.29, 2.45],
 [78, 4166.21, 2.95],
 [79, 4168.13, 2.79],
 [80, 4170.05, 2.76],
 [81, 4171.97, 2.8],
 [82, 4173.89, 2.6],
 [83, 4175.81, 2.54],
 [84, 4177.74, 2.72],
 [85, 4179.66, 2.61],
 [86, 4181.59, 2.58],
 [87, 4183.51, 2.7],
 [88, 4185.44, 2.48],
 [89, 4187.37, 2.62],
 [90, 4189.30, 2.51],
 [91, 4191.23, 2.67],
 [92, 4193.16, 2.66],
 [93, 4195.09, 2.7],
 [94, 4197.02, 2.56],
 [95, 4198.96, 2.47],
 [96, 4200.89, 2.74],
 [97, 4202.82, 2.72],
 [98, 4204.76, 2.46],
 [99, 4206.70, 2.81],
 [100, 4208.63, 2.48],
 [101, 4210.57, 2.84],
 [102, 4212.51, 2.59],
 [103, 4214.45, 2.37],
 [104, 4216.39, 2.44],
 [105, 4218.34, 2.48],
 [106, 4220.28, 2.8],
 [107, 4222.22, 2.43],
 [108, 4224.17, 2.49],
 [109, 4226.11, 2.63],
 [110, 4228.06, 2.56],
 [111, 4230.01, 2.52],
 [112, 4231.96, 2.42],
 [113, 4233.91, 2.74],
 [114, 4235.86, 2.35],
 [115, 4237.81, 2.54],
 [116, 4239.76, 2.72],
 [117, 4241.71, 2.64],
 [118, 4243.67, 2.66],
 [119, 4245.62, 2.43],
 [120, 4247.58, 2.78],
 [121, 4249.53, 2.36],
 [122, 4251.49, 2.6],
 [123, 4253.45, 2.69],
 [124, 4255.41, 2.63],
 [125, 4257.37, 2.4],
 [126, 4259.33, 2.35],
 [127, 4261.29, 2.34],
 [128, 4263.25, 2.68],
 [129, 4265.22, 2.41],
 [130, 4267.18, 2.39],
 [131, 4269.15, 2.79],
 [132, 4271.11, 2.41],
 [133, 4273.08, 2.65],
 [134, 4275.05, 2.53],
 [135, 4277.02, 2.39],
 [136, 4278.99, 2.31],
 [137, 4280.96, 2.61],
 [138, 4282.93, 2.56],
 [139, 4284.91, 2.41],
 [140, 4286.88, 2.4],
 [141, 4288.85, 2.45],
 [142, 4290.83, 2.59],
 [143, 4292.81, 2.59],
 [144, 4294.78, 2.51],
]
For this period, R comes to 1.00 AA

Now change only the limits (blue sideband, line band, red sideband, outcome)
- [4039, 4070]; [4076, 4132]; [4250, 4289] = 1.4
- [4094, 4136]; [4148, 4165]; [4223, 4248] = -0.4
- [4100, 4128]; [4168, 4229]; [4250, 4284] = -1.2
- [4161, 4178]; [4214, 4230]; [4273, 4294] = 0.4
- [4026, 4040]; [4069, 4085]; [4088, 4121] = -0.7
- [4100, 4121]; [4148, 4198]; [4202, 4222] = -0.8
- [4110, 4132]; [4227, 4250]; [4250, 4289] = -0.3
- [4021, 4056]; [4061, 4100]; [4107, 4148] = -0.8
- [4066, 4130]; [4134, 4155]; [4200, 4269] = -0.5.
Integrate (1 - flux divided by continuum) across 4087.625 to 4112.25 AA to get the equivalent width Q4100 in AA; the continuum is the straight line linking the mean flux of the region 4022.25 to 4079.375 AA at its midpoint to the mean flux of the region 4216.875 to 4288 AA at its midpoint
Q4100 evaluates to 0.3 AA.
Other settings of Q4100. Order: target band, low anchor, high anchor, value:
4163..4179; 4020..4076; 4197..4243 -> -0.6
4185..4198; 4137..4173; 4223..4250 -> 0.1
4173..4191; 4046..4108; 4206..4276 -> 0.0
